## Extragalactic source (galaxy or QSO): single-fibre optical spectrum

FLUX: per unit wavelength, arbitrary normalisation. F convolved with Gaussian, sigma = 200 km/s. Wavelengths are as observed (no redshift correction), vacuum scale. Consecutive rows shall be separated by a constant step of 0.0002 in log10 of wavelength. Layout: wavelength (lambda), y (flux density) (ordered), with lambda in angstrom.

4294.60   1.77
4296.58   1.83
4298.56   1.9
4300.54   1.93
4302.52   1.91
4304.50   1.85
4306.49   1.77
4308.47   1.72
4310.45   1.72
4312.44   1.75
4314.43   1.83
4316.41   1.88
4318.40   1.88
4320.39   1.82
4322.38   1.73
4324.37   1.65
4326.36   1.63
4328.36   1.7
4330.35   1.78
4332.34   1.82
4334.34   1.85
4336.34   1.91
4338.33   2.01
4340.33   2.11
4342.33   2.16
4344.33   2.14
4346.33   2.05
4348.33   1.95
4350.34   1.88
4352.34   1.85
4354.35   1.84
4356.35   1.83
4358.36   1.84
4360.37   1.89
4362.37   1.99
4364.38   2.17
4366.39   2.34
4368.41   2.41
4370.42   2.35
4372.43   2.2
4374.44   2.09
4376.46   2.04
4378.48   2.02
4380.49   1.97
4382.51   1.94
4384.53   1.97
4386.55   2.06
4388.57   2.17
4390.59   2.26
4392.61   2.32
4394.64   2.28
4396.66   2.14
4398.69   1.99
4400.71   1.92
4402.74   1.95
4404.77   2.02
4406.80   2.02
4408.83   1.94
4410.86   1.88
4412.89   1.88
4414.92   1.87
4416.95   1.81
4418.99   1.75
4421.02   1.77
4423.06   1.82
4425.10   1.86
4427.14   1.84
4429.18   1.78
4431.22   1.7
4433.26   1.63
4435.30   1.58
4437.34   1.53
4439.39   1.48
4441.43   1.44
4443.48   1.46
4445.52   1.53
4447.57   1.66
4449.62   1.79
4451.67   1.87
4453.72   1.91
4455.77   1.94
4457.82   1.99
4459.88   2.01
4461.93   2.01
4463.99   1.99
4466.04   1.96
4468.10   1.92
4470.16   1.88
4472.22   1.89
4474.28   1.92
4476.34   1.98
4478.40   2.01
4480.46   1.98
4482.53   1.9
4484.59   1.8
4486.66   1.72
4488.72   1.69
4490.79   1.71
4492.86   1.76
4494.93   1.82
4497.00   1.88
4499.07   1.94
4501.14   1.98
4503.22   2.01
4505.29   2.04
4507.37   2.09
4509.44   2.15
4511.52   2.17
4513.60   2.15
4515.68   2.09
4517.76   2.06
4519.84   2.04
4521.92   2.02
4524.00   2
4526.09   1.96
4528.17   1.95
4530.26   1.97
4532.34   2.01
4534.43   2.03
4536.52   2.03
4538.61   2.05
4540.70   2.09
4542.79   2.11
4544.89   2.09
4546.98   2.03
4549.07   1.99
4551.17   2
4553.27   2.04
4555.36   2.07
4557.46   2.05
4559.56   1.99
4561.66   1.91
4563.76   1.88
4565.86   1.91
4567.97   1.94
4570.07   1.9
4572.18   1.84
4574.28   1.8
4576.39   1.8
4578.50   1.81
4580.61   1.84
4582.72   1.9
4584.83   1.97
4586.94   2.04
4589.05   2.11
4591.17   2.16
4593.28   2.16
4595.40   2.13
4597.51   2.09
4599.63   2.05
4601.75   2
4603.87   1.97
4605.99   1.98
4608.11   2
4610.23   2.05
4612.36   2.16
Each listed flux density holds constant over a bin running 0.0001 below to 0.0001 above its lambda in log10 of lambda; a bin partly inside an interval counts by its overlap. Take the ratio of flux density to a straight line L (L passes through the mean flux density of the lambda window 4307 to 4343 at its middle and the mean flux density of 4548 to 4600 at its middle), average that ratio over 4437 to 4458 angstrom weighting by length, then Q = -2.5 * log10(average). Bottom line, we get 0.13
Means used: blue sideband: 1.83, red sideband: 1.97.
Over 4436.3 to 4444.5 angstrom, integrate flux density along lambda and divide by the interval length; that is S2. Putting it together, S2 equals 1.48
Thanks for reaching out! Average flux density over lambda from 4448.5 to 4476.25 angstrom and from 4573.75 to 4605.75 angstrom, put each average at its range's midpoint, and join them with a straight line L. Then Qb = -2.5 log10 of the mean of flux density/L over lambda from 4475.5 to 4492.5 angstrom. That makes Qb 0.06 mag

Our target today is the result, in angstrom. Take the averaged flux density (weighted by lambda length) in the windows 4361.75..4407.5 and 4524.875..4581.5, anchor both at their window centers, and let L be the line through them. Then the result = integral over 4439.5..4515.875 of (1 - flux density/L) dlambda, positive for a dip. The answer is 5.5 angstrom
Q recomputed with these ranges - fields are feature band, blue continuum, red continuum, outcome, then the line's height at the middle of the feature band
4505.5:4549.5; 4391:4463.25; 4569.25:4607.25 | -0.07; 1.93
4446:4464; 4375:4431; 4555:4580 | 0.03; 1.95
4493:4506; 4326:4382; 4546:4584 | 0.01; 1.95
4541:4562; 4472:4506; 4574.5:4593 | -0.06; 1.93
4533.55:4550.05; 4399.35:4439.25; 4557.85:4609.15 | -0.07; 1.93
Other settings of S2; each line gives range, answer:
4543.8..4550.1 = 2.04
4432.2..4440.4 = 1.56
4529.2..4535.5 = 2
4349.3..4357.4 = 1.85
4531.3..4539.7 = 2.03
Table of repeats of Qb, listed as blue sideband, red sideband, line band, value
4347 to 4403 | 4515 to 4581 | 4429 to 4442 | 0.27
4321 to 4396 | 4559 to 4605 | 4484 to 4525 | 0.01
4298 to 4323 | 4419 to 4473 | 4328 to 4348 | -0.09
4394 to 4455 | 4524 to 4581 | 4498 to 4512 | -0.08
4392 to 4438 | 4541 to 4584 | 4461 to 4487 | -0.01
